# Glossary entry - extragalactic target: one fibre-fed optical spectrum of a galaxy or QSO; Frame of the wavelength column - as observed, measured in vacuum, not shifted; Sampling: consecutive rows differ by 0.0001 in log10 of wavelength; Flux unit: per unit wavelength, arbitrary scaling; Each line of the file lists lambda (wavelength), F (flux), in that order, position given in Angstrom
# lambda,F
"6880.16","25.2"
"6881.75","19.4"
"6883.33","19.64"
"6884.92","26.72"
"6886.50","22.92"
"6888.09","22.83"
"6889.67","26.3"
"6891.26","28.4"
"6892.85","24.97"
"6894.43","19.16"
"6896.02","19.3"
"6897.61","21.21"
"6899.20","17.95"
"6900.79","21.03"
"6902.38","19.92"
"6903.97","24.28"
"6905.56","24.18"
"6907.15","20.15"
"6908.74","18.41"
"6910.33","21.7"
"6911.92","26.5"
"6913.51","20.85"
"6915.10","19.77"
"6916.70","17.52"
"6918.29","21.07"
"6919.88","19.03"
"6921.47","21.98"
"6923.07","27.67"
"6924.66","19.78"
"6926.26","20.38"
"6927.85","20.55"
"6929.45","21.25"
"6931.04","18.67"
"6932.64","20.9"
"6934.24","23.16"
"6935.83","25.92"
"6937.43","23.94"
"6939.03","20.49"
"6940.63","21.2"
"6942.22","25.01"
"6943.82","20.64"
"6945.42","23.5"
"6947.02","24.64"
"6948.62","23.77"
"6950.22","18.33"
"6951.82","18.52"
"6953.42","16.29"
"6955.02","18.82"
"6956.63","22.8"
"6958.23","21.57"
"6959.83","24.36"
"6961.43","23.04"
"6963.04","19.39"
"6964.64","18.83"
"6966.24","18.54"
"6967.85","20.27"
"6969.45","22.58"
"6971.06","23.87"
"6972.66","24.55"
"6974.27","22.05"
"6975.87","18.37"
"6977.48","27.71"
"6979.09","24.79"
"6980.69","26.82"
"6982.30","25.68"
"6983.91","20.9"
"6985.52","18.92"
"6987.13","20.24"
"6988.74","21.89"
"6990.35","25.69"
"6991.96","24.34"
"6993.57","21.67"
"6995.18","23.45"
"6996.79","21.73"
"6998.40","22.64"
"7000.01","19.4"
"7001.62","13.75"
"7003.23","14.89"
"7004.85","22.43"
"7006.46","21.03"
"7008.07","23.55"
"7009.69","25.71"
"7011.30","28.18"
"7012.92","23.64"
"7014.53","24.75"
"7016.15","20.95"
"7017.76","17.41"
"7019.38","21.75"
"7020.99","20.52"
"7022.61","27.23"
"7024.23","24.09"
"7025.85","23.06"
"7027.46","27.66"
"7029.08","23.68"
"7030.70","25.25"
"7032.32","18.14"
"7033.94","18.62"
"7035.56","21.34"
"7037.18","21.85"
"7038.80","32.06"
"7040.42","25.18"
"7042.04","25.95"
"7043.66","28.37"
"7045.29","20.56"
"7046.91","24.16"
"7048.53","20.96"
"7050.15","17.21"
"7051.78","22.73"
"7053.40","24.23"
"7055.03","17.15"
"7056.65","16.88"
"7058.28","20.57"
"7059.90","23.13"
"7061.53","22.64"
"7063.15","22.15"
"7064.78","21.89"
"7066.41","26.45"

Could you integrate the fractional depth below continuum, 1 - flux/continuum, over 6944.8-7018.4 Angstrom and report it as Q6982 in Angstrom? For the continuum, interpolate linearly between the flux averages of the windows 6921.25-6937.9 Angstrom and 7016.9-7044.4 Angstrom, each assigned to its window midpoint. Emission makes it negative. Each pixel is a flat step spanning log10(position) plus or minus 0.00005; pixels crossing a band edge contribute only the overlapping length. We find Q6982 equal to 3.36 Angstrom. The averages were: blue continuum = 22.2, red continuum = 23.6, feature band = 21.9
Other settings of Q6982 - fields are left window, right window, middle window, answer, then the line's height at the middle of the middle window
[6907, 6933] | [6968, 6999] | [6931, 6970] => 0.8 Angstrom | 21.9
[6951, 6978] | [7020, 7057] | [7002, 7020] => 0.2 Angstrom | 22.3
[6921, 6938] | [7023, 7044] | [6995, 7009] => 2.0 Angstrom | 23.6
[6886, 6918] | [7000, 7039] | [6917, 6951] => 0.1 Angstrom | 22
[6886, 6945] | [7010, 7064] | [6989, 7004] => 1.1 Angstrom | 22.5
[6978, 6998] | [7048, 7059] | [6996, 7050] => -3.4 Angstrom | 21.4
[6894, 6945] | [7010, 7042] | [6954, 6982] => 0.1 Angstrom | 22.4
